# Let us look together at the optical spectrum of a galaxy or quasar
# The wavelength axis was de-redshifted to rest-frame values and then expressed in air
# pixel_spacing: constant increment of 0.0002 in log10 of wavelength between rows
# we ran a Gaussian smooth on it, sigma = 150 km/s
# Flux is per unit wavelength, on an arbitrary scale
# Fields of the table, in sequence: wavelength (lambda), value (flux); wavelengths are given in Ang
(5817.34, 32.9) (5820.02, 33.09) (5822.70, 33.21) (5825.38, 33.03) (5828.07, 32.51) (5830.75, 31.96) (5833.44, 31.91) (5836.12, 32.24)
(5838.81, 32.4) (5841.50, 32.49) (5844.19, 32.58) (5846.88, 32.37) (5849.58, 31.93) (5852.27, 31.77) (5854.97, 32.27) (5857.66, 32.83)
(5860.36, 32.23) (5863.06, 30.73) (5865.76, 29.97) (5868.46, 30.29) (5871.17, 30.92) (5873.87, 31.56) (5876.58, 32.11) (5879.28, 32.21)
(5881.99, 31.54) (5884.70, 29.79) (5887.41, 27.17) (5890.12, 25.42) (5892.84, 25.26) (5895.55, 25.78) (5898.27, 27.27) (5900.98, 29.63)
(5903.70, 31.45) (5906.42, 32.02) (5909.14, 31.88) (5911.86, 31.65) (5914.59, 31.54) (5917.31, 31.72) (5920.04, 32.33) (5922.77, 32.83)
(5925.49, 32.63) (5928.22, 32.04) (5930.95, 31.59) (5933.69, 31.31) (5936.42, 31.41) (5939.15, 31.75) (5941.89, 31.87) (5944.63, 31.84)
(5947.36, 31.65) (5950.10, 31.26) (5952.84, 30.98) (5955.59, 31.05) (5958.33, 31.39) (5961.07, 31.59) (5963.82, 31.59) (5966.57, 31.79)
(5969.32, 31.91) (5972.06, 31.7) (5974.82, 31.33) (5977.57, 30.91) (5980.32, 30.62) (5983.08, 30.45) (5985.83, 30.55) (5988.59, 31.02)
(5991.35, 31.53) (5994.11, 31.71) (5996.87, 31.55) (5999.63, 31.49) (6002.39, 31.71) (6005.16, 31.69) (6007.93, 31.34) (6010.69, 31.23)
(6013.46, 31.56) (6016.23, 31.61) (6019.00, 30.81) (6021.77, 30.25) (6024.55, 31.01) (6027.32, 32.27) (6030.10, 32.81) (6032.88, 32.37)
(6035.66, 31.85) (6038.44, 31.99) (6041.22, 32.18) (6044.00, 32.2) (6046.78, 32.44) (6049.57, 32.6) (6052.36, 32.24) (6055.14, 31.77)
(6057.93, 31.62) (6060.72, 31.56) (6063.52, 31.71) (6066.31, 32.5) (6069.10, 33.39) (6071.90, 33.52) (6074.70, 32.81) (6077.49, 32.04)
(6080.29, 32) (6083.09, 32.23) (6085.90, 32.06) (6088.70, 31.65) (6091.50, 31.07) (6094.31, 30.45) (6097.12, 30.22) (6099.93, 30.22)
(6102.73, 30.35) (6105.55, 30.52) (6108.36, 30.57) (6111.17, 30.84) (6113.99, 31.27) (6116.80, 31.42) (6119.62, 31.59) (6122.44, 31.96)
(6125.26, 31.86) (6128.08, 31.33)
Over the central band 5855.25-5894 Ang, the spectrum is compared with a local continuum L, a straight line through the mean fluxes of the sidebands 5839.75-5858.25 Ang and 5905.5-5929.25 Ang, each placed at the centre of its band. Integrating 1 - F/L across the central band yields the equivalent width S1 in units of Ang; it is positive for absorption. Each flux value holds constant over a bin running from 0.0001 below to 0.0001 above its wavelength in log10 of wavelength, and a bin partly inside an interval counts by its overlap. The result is 2.4 Ang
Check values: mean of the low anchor 32.3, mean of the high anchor 32.1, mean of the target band 30.2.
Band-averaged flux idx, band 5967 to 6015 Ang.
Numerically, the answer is 31.3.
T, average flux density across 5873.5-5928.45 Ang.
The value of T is 30.3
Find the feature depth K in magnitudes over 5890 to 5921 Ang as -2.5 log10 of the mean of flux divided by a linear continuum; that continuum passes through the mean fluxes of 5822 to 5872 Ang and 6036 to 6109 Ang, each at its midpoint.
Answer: 0.075 mag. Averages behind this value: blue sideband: 32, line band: 29.8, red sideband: 31.8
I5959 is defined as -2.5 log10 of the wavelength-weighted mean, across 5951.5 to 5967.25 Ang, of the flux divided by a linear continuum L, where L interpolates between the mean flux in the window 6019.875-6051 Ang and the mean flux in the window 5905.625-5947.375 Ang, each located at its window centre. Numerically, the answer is 0.02 mag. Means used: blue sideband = 31.9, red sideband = 32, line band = 31.4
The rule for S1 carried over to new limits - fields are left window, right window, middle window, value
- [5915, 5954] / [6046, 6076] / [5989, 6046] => 0.9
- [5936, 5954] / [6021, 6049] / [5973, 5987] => 0.4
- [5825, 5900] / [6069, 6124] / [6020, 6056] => -0.8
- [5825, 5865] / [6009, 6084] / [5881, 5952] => 3.4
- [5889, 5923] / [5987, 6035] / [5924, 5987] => -1.7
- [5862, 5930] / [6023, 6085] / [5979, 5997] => 0.2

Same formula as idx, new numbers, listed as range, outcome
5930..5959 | 31.5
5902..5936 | 31.9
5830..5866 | 32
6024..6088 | 32.2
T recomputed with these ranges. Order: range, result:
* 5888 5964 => 30.8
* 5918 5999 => 31.5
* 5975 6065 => 31.6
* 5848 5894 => 30.5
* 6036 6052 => 32.3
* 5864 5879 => 31.1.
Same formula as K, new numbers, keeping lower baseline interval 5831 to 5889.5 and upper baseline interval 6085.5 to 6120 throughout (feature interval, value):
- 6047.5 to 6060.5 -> -0.036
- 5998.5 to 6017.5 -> -0.015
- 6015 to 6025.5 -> 0.006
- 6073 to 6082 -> -0.048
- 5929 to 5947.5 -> -0.014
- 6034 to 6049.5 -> -0.040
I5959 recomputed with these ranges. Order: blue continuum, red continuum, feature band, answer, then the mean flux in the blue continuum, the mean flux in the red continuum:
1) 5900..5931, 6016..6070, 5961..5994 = 0.02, 31.8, 32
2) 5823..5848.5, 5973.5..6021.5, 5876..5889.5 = 0.06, 32.4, 31.2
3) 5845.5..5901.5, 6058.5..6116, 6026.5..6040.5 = -0.04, 30.2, 31.5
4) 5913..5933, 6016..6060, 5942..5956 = 0.02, 32.1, 31.9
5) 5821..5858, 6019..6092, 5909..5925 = 0.01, 32.4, 32.1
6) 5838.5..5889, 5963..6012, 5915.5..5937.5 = -0.02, 31.4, 31.3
